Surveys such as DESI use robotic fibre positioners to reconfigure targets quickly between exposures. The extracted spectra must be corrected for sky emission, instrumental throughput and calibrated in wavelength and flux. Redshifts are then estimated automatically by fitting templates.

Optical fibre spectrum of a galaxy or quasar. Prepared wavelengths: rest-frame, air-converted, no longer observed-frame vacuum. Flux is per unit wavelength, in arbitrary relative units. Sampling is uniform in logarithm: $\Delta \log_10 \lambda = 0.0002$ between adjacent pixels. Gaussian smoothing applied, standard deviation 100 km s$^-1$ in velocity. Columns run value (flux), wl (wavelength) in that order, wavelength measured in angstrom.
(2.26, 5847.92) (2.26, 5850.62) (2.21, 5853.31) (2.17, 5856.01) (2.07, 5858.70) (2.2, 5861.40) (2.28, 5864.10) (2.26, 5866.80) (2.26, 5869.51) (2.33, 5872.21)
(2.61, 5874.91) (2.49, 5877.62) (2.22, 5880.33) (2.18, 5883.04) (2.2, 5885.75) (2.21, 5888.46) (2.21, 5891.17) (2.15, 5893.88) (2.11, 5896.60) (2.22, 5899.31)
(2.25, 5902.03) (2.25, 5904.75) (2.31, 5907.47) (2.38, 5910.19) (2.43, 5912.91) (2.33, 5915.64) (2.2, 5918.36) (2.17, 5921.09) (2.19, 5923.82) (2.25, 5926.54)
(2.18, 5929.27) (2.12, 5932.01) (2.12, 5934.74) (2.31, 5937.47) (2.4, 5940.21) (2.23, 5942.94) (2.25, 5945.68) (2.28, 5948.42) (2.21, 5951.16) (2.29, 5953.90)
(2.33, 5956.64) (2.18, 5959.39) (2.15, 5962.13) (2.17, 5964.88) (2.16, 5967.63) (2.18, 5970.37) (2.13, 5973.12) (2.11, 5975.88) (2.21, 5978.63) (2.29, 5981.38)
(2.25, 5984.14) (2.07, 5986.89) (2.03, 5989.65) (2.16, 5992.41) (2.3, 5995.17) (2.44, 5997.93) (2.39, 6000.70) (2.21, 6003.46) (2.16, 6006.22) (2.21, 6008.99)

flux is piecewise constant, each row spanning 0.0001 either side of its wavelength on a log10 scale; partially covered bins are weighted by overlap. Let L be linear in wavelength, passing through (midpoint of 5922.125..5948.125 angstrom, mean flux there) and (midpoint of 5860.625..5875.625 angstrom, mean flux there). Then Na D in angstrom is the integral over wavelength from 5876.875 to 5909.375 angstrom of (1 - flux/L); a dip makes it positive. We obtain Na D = 0.8 angstrom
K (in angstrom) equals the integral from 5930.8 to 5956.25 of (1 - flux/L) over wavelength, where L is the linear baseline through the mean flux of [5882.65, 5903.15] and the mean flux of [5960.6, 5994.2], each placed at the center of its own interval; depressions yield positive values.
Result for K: -0.9 angstrom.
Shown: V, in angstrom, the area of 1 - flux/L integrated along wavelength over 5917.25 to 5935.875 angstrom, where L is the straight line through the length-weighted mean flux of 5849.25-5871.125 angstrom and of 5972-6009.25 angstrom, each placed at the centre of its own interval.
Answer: 0.3 angstrom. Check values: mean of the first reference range 2.22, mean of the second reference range 2.21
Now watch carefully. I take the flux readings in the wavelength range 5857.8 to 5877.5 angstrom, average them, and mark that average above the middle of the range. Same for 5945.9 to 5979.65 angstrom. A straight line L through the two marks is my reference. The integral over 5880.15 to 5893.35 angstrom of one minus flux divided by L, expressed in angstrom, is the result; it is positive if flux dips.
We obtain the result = 0.5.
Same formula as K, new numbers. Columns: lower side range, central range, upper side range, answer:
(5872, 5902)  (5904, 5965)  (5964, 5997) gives -0.88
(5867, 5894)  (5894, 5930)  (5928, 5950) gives 0.19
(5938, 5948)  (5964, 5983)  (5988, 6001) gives 0.73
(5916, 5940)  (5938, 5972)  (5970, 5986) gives -0.58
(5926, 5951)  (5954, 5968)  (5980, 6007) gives 0.16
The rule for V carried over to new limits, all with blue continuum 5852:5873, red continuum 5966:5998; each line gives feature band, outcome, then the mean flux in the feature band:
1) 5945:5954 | -0.2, 2.25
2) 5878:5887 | -0.1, 2.23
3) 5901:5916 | -0.8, 2.33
